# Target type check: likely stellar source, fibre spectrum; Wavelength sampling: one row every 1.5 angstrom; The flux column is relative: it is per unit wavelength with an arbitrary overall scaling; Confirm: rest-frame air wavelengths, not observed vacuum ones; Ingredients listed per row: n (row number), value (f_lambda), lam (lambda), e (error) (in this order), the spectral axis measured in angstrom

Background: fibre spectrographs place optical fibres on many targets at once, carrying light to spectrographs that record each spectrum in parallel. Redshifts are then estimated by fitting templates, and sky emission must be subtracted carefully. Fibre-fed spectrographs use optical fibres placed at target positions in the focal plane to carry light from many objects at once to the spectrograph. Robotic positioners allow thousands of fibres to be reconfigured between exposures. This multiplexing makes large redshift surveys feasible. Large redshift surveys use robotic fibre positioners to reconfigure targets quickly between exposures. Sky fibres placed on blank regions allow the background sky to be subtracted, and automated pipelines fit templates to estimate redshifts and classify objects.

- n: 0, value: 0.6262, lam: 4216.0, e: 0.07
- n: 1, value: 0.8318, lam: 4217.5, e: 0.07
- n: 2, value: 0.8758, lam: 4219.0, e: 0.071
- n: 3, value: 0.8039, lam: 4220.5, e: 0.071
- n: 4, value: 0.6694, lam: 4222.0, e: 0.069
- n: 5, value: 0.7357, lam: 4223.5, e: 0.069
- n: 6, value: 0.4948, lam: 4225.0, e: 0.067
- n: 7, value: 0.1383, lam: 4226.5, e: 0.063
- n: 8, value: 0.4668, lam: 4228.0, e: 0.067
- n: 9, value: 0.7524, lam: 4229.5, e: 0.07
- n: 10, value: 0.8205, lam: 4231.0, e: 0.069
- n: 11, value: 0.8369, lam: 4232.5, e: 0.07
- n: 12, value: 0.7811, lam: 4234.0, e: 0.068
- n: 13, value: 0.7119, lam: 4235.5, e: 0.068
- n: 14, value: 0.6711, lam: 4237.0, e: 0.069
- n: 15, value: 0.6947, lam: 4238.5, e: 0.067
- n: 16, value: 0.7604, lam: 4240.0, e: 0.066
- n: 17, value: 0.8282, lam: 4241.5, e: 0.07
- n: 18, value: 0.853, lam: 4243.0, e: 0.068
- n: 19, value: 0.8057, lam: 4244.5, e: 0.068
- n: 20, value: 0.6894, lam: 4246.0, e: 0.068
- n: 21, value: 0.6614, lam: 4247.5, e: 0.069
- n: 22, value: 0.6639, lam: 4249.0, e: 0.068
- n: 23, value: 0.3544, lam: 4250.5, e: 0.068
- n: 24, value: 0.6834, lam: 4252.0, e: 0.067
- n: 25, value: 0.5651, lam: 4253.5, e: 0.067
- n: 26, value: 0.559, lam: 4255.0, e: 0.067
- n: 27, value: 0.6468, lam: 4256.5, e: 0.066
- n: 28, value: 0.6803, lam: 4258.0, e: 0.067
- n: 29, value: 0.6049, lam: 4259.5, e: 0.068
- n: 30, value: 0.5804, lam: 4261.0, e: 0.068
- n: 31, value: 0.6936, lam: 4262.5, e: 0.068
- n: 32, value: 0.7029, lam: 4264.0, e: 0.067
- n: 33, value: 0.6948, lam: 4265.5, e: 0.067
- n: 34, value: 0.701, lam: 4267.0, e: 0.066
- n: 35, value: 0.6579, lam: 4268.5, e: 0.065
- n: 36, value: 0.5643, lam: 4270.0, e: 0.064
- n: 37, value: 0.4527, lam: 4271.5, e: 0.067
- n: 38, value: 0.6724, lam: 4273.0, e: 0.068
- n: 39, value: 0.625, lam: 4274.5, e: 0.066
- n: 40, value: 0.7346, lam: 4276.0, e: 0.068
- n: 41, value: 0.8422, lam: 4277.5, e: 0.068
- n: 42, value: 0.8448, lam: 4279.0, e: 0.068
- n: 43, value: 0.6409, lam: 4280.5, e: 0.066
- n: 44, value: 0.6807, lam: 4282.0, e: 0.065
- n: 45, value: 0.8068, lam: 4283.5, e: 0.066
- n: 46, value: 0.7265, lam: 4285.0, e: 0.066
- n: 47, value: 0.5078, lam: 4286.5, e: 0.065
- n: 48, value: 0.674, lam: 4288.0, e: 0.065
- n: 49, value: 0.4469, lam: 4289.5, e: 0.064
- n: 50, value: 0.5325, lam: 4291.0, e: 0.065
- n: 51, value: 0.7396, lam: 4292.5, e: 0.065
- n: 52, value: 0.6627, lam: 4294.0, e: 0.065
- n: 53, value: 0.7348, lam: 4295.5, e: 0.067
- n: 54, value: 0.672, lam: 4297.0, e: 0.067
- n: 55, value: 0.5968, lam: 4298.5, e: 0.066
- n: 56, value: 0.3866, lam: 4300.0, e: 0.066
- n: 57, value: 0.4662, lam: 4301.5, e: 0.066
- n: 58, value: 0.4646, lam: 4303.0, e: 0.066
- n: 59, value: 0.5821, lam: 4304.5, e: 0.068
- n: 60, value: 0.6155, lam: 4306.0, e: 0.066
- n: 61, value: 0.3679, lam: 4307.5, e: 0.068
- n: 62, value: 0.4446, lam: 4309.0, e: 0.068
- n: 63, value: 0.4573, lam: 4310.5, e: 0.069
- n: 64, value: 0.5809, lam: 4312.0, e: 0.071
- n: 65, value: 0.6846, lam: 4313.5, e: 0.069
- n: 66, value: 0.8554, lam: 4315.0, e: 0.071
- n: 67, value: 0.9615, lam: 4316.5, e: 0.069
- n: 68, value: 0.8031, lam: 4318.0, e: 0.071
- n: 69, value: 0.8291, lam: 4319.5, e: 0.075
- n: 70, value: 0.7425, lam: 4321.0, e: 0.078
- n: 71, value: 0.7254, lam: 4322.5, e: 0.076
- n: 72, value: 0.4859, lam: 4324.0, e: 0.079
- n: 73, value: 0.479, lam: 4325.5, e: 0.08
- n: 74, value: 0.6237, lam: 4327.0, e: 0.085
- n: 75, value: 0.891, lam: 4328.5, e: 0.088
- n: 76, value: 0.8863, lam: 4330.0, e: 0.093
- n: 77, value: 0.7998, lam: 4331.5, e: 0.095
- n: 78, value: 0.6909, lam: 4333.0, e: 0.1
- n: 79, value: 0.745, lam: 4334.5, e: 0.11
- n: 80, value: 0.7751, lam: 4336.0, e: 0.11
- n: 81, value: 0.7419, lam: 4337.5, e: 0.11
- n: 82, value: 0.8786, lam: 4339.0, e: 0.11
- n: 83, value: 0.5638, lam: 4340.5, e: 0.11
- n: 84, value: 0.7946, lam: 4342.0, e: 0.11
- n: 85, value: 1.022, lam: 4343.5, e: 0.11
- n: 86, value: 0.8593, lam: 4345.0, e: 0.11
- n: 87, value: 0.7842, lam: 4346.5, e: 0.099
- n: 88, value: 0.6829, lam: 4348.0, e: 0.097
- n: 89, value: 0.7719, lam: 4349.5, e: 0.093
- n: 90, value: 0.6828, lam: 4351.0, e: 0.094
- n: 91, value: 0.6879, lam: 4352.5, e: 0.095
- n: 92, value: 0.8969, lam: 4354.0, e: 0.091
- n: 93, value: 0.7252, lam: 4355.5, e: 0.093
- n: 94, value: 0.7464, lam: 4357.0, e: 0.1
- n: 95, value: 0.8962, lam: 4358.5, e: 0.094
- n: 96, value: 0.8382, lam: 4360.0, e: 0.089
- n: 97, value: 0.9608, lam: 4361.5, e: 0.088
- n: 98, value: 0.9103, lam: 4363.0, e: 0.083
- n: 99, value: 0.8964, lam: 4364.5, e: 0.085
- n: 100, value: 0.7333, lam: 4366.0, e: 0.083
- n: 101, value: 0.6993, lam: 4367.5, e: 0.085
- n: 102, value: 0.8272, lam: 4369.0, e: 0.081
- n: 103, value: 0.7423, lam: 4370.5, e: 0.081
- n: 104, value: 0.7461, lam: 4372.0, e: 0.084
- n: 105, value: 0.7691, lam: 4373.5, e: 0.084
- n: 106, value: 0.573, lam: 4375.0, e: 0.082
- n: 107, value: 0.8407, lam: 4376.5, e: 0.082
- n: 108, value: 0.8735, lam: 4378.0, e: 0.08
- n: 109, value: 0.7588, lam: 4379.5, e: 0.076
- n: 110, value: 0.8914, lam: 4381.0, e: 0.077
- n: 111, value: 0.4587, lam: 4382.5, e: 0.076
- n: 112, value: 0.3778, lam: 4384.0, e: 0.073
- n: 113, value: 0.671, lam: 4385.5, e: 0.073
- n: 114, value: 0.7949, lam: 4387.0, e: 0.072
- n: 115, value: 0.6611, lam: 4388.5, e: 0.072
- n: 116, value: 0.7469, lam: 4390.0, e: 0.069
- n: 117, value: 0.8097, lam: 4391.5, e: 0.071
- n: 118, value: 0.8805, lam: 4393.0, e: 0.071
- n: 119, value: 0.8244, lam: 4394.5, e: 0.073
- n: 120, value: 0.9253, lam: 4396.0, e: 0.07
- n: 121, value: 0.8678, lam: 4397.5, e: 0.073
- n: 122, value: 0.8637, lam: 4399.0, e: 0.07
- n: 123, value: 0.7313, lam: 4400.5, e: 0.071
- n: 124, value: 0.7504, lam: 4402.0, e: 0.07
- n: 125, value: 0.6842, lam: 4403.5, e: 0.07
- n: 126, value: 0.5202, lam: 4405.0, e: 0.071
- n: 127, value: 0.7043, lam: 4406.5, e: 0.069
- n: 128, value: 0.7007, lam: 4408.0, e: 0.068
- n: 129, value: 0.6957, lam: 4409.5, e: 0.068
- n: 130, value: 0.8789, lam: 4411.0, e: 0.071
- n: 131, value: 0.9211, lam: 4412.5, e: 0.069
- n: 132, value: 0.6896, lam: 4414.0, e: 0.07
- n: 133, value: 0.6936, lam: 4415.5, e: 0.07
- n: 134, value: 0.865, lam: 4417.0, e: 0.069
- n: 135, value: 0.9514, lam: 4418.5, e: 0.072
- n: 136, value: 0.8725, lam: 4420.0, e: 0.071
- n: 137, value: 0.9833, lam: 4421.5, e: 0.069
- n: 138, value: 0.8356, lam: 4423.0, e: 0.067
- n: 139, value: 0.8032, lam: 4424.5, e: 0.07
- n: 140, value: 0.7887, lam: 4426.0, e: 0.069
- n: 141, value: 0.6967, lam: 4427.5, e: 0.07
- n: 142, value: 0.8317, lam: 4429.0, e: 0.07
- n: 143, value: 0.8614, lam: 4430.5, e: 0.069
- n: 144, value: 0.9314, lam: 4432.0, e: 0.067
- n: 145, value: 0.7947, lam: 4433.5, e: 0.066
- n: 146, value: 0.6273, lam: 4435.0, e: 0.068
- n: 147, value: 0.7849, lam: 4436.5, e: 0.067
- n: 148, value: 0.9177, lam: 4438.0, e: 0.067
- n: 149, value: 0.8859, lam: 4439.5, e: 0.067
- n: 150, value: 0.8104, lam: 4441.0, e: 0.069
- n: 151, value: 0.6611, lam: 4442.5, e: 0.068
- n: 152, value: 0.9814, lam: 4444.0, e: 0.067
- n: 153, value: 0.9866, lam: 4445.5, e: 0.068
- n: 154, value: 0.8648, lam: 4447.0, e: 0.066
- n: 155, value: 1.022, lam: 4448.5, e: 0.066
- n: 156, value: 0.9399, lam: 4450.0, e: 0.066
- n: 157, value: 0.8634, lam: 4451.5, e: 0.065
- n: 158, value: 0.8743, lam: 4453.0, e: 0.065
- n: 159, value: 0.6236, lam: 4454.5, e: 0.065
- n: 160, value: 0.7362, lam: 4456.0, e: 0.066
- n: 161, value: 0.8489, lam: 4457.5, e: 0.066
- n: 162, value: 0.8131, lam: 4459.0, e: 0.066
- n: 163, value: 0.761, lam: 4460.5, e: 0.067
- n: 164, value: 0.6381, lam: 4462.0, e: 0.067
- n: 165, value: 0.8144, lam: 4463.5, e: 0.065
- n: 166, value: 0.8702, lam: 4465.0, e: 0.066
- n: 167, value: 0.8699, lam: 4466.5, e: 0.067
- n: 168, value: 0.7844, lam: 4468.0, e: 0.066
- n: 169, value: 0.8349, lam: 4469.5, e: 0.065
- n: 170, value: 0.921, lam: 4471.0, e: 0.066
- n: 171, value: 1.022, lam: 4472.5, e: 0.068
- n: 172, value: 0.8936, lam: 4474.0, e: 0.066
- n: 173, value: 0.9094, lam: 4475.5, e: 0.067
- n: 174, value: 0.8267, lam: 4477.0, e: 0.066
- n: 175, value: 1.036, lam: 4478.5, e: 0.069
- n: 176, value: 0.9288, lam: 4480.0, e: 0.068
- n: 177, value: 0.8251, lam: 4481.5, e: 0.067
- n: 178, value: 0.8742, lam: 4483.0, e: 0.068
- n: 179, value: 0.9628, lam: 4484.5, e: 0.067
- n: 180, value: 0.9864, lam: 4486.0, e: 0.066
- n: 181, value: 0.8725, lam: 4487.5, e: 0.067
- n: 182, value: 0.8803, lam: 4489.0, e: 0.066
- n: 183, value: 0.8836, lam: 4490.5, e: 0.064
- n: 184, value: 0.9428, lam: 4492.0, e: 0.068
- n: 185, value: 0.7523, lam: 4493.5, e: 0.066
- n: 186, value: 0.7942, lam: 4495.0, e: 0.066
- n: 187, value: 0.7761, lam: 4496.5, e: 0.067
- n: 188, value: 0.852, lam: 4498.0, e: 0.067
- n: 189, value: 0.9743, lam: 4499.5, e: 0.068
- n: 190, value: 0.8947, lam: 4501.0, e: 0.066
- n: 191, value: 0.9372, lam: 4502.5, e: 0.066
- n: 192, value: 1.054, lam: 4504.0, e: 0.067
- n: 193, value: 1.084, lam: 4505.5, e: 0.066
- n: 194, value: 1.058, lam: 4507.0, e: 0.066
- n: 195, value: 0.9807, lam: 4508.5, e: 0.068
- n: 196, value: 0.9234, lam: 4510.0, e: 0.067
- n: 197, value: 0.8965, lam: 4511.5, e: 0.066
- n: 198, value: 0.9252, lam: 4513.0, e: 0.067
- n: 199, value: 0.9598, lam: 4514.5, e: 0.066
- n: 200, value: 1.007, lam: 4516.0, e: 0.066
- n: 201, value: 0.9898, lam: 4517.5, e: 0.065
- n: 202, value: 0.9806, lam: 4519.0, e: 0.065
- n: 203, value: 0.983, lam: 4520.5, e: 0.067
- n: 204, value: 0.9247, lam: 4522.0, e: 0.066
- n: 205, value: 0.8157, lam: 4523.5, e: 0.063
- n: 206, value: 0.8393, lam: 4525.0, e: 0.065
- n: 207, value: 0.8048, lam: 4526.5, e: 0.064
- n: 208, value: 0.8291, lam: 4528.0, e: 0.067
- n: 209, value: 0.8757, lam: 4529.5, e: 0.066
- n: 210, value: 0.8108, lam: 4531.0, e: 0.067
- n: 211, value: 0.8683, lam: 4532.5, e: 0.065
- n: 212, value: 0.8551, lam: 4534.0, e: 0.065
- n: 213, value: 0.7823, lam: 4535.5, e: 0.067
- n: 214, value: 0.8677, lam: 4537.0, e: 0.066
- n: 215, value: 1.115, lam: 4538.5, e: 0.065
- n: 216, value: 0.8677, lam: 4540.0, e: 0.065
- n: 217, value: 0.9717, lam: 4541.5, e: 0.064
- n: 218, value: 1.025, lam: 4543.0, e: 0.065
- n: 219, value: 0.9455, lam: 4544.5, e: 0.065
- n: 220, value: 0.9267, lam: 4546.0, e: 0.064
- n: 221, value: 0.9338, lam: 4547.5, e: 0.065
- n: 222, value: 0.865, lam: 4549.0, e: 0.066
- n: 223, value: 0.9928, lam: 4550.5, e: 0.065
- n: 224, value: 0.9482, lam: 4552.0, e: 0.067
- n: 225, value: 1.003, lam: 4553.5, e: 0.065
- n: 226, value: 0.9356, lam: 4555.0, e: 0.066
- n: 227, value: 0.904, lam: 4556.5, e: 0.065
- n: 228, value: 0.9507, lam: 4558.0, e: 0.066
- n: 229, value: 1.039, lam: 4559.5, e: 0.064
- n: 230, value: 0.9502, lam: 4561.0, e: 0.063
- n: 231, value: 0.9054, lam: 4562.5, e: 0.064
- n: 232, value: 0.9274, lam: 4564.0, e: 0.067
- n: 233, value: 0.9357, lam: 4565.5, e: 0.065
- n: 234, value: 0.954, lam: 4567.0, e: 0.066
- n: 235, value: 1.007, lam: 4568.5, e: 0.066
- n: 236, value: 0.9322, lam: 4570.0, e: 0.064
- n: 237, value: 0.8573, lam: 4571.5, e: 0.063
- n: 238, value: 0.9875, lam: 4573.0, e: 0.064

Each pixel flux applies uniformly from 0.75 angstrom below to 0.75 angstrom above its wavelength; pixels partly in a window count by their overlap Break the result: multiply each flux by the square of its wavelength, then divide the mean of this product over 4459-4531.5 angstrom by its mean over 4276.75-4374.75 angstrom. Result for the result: 1.36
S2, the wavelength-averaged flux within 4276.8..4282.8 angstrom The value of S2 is 0.752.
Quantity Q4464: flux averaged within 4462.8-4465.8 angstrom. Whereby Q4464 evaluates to 0.843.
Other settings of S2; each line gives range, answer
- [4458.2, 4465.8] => 0.78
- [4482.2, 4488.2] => 0.924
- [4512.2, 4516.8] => 0.964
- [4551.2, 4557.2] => 0.948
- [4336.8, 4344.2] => 0.799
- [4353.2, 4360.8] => 0.821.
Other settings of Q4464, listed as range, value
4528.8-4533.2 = 0.851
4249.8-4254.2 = 0.536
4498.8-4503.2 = 0.935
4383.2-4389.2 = 0.625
